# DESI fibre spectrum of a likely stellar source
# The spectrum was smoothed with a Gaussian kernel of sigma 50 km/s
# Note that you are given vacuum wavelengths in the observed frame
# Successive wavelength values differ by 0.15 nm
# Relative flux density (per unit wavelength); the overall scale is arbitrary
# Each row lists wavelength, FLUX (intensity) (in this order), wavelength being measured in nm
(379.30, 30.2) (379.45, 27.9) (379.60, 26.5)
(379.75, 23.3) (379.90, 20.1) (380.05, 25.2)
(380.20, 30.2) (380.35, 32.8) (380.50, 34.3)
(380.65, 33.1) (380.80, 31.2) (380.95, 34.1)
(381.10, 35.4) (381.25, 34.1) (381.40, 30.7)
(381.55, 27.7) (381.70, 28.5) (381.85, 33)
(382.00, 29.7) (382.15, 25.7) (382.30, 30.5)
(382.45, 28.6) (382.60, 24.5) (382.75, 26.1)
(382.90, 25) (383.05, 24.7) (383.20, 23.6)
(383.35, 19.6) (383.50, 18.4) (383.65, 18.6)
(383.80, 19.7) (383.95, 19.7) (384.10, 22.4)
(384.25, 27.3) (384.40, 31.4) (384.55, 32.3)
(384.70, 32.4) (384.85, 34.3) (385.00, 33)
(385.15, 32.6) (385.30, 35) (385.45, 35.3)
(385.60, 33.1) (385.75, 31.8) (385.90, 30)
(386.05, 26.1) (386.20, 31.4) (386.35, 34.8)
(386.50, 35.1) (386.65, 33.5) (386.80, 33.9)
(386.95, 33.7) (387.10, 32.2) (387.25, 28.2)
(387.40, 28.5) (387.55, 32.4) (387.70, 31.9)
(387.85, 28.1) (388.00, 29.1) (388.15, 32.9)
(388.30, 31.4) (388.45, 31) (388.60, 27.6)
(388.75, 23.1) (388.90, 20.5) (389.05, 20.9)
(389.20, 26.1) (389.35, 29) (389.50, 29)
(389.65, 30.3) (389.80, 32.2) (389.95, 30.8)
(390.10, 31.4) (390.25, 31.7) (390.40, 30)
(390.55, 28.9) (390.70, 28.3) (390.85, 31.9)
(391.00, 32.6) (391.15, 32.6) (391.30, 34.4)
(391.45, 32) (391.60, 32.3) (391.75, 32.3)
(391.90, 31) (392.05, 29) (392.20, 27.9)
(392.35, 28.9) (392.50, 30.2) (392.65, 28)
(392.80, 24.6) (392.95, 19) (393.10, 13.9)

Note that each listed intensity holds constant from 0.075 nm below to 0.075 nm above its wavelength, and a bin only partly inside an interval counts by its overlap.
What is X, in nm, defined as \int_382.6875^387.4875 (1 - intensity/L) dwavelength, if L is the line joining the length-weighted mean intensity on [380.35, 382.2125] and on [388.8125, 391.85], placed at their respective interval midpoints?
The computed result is 0.30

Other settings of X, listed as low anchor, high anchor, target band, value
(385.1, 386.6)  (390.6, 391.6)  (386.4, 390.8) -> 0.34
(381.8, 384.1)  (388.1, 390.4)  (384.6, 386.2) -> -0.39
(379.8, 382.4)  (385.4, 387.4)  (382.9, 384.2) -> 0.41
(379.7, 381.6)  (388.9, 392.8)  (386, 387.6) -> -0.10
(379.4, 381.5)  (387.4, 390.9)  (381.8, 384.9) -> 0.38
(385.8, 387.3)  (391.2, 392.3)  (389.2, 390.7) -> 0.07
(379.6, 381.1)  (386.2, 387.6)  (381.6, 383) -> 0.11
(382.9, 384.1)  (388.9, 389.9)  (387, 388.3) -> -0.26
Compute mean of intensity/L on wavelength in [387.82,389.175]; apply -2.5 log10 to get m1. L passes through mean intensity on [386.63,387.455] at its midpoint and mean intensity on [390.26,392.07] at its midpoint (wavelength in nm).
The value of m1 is 0.16 mag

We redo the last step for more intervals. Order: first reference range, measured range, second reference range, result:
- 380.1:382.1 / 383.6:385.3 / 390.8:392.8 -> 0.12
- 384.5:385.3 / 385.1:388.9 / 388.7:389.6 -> -0.07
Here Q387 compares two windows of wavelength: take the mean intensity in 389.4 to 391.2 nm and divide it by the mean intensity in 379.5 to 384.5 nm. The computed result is 1.1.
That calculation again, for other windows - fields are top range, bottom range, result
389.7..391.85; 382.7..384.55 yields 1.35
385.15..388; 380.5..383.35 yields 1.10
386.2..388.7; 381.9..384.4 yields 1.29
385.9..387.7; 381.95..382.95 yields 1.17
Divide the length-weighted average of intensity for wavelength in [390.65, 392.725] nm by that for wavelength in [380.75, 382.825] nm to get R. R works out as 1.03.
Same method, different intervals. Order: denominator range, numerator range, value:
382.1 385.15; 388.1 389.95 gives 1.07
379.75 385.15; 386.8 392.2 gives 1.07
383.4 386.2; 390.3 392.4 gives 1.08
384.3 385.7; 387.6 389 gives 0.86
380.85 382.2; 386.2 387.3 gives 1.06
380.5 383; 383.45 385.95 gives 0.96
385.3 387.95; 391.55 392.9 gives 0.91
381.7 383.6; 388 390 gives 1.09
